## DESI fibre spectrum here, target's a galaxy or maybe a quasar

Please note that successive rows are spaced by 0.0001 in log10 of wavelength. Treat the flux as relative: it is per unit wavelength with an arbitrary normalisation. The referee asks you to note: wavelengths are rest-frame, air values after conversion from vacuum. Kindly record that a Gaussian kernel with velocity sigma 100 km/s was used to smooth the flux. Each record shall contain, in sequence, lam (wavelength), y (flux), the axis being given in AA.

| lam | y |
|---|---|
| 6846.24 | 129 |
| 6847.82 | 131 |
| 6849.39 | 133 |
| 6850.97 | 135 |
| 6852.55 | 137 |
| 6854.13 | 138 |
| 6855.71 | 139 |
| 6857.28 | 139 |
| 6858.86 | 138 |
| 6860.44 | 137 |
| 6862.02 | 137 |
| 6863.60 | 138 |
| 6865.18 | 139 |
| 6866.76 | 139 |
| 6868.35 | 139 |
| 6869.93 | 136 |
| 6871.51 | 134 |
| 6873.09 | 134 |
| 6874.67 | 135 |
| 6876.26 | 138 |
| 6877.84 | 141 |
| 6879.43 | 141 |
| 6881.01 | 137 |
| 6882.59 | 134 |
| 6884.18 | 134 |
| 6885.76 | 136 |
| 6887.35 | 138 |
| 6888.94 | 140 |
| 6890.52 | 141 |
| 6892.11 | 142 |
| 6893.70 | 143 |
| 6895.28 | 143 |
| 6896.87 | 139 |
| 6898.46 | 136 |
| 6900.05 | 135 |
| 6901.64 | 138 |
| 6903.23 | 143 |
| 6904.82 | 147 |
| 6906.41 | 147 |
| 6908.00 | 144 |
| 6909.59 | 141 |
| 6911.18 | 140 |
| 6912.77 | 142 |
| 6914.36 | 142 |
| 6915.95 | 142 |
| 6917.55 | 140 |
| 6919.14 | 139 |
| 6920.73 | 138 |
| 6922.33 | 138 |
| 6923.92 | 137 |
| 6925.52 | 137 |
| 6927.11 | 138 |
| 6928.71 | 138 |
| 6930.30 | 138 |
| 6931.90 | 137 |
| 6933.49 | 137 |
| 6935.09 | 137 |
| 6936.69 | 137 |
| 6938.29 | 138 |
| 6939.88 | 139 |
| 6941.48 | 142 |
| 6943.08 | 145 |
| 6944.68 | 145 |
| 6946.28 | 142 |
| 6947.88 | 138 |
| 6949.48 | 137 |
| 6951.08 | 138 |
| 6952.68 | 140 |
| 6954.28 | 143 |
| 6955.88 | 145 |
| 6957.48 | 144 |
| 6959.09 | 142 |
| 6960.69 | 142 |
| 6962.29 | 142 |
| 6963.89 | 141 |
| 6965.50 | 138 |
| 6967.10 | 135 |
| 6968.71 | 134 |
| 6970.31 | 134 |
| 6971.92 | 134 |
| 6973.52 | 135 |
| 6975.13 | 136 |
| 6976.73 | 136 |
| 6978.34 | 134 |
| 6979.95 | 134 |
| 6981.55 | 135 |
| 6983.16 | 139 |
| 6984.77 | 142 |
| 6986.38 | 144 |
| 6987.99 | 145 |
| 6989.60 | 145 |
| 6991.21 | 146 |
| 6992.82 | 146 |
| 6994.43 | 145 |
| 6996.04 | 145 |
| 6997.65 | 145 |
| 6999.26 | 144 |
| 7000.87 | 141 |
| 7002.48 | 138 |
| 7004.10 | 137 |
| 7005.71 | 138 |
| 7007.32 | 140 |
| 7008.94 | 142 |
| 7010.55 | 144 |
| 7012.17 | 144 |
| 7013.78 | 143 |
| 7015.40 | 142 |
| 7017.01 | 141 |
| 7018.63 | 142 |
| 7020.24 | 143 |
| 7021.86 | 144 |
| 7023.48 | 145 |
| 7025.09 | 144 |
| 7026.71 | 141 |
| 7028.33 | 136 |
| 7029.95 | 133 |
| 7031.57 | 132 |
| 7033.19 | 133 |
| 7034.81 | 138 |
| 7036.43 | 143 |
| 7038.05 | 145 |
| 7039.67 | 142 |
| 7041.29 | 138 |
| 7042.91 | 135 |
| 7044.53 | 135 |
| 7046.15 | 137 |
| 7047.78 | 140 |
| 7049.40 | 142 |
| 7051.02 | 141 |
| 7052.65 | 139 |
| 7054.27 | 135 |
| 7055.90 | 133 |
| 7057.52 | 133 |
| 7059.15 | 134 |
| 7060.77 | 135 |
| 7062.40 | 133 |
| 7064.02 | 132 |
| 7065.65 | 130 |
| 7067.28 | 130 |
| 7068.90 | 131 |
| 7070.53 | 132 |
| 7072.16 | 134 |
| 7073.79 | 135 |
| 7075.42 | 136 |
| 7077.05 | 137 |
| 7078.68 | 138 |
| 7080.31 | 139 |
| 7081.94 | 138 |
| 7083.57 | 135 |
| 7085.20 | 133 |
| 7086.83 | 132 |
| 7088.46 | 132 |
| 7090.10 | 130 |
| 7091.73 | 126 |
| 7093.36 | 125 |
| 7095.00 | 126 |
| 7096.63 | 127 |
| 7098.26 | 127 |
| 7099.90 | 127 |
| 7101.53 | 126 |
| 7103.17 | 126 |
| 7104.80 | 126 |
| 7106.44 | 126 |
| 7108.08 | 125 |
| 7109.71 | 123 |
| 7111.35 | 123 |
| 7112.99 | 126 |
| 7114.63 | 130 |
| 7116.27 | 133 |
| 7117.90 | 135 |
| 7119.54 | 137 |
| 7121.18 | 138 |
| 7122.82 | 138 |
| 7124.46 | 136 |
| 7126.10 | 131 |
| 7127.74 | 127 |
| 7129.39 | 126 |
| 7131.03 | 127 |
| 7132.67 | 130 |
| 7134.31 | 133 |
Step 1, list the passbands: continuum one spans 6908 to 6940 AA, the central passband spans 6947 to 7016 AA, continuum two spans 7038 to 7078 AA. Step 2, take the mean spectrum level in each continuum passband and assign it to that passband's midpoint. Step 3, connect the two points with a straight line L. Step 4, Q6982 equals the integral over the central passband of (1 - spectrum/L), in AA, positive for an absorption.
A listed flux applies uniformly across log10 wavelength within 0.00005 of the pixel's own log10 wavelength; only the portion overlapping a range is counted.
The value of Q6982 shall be -1.4 AA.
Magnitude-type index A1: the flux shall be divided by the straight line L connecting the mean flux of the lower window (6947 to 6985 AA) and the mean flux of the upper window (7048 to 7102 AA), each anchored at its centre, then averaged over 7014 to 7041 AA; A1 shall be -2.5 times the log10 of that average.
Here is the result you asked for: -0.04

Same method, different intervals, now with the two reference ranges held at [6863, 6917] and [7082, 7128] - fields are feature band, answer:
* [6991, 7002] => -0.077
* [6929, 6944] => -0.013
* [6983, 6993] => -0.070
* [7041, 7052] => -0.048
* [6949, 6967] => -0.037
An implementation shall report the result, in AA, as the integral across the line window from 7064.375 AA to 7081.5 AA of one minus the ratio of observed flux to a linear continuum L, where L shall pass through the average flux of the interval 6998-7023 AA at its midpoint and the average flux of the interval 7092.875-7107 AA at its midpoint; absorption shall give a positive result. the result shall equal -0.4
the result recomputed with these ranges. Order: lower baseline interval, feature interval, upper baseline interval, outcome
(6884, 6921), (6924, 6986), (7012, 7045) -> 0.7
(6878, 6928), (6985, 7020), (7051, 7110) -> -2.0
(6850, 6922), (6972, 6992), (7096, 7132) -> -0.6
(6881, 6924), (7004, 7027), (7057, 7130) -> -1.3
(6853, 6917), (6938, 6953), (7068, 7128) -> -0.4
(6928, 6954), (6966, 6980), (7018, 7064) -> 0.4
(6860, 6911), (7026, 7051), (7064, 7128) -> -0.9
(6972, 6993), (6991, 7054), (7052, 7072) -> -2.0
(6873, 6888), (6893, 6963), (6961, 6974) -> -1.8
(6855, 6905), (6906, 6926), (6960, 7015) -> -0.2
